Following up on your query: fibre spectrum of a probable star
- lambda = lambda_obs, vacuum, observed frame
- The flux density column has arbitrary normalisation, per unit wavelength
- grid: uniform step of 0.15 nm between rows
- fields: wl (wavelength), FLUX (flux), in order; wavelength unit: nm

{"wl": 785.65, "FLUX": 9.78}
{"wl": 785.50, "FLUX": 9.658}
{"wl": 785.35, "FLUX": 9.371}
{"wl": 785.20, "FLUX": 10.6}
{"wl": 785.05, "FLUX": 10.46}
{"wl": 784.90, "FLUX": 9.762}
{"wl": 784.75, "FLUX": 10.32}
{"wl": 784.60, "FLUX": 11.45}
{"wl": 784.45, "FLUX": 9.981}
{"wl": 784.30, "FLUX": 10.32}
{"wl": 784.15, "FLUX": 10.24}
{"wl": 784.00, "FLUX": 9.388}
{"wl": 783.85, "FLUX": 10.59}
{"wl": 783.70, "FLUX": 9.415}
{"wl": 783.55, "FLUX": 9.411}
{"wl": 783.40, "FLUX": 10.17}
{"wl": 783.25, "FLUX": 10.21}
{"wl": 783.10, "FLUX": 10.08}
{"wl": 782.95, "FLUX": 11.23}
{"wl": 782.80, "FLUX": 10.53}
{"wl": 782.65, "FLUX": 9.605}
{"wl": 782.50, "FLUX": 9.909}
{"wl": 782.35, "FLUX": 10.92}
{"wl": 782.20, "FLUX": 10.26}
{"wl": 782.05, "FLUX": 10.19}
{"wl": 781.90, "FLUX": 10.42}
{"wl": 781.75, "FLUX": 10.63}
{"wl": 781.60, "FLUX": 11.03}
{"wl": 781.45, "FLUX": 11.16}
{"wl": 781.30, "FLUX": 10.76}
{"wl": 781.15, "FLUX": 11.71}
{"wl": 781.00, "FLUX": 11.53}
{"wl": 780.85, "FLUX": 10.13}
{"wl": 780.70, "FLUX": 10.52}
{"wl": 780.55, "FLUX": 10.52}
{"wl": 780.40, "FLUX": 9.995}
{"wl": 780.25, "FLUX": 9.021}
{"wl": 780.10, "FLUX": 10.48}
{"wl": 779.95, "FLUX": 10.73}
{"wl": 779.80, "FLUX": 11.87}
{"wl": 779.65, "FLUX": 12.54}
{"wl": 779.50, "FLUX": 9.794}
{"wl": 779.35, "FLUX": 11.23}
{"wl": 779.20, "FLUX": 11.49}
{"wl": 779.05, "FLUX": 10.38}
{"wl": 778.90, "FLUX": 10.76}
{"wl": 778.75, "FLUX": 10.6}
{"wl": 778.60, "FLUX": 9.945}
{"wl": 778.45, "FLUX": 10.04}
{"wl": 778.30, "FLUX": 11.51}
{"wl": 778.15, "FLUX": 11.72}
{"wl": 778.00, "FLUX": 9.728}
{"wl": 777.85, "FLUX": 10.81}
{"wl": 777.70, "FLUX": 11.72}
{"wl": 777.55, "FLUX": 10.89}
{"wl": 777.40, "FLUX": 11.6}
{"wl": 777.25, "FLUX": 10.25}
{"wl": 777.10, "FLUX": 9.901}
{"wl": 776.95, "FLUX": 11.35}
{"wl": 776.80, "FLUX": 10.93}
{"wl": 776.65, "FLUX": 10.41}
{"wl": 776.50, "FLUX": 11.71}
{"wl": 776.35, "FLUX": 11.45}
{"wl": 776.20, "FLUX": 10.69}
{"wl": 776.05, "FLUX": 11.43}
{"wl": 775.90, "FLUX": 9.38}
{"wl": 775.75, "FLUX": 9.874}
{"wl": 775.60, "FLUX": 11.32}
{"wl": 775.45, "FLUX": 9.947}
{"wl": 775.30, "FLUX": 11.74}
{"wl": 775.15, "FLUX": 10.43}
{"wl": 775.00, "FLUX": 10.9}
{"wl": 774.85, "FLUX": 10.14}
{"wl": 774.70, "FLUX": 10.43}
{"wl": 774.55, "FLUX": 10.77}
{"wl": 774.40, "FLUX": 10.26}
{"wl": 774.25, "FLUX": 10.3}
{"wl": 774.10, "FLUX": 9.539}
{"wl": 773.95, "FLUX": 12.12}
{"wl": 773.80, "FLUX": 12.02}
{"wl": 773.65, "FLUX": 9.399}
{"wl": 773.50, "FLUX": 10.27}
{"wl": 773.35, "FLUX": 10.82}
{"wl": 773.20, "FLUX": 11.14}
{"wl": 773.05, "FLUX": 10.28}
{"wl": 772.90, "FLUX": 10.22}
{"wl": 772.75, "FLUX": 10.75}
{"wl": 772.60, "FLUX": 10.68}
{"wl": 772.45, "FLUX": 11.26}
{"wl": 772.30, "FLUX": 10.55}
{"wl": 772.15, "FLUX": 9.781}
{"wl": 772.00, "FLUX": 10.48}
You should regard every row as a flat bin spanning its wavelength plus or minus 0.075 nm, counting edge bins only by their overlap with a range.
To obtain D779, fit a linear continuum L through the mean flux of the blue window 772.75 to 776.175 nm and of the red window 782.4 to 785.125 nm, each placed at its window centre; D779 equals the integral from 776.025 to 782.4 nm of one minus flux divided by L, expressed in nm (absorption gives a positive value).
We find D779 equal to -0.26 nm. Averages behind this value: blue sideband 10.6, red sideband 10.2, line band 10.8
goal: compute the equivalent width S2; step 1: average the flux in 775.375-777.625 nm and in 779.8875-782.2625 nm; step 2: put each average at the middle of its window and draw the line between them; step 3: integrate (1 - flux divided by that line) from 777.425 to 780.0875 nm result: -0.07 nm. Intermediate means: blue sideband 10.7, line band 10.9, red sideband 10.6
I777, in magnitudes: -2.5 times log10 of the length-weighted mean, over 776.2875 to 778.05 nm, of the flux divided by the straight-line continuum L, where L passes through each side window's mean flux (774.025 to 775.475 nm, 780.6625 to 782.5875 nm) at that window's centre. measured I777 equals -0.04 mag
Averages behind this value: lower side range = 10.5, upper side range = 10.7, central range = 10.9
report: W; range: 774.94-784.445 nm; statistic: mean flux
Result 10.6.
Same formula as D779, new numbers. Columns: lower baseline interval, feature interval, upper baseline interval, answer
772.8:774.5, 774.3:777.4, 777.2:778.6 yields 0.015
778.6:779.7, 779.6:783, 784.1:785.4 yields -0.005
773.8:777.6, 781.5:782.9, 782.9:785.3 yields -0.012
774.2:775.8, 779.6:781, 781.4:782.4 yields -0.005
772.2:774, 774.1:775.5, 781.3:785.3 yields 0.024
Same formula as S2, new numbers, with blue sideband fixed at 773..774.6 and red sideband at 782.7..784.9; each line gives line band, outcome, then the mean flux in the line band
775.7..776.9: -0.03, 10.8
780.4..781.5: -0.05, 10.8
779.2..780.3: -0.05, 10.9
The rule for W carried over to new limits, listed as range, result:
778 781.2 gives 10.8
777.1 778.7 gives 10.8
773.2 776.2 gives 10.6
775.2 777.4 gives 10.8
